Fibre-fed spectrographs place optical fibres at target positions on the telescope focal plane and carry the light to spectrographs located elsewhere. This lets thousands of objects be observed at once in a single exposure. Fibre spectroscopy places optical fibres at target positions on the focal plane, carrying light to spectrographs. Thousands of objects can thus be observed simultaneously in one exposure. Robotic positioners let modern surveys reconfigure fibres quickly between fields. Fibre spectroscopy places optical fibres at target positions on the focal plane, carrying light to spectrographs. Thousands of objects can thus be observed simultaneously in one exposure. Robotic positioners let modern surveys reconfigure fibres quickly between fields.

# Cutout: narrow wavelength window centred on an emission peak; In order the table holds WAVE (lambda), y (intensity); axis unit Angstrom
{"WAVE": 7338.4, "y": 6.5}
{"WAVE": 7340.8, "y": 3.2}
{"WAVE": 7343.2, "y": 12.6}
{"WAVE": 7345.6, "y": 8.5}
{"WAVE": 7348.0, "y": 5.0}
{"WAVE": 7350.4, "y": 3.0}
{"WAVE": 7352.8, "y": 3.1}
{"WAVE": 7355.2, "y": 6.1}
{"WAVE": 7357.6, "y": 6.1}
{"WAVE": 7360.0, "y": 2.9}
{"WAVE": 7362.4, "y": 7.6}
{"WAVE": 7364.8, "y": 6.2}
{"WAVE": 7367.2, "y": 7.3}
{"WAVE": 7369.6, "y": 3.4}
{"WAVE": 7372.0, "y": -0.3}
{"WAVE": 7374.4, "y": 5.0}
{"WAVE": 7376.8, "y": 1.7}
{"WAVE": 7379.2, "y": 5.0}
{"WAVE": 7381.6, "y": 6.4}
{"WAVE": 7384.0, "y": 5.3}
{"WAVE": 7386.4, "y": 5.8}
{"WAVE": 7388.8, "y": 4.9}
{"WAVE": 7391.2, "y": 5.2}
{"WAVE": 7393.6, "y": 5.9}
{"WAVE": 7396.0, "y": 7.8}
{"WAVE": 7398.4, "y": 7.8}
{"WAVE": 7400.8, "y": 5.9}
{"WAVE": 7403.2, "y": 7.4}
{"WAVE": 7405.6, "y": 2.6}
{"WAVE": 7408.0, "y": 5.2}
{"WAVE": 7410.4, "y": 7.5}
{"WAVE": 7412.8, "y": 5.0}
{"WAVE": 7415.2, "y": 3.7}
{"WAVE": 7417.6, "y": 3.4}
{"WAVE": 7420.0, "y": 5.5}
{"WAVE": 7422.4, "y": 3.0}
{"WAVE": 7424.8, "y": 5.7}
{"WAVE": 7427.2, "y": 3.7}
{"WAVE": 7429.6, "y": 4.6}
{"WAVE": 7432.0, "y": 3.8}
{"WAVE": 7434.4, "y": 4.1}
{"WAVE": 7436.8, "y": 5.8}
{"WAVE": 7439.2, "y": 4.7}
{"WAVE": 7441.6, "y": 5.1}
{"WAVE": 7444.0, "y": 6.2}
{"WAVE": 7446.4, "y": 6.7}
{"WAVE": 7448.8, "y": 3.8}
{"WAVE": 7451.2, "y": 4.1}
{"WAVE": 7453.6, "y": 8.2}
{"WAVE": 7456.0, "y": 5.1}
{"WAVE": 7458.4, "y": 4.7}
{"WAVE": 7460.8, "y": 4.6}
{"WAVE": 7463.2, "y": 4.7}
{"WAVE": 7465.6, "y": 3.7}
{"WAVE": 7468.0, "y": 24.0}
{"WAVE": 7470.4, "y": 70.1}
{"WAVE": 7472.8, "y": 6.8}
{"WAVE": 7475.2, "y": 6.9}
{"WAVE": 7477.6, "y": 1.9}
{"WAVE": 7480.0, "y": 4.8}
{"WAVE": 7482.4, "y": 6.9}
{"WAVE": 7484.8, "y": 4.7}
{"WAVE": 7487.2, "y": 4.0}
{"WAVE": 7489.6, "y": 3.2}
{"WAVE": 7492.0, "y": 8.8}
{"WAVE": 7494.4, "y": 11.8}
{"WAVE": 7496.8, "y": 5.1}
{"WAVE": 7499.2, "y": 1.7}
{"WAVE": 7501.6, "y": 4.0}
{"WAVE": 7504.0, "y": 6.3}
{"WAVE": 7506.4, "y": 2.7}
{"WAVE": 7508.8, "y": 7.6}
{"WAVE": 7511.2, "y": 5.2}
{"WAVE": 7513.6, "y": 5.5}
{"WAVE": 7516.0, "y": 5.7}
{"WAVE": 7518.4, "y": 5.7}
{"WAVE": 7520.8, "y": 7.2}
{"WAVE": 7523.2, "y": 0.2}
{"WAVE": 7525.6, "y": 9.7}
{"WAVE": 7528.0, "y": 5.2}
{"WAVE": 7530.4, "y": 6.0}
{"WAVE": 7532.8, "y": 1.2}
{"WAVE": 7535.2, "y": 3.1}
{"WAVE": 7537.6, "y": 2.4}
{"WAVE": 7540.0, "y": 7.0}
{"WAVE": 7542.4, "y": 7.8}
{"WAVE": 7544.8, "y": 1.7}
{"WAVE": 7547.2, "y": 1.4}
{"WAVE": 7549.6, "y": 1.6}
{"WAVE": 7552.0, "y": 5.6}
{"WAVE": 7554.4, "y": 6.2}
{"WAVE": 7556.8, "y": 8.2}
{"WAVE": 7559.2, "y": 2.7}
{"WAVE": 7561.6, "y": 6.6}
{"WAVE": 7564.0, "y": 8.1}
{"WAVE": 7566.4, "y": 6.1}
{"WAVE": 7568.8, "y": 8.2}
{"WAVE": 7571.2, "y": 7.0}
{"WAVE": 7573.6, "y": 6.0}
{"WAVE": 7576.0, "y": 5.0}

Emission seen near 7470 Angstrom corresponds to H-alpha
